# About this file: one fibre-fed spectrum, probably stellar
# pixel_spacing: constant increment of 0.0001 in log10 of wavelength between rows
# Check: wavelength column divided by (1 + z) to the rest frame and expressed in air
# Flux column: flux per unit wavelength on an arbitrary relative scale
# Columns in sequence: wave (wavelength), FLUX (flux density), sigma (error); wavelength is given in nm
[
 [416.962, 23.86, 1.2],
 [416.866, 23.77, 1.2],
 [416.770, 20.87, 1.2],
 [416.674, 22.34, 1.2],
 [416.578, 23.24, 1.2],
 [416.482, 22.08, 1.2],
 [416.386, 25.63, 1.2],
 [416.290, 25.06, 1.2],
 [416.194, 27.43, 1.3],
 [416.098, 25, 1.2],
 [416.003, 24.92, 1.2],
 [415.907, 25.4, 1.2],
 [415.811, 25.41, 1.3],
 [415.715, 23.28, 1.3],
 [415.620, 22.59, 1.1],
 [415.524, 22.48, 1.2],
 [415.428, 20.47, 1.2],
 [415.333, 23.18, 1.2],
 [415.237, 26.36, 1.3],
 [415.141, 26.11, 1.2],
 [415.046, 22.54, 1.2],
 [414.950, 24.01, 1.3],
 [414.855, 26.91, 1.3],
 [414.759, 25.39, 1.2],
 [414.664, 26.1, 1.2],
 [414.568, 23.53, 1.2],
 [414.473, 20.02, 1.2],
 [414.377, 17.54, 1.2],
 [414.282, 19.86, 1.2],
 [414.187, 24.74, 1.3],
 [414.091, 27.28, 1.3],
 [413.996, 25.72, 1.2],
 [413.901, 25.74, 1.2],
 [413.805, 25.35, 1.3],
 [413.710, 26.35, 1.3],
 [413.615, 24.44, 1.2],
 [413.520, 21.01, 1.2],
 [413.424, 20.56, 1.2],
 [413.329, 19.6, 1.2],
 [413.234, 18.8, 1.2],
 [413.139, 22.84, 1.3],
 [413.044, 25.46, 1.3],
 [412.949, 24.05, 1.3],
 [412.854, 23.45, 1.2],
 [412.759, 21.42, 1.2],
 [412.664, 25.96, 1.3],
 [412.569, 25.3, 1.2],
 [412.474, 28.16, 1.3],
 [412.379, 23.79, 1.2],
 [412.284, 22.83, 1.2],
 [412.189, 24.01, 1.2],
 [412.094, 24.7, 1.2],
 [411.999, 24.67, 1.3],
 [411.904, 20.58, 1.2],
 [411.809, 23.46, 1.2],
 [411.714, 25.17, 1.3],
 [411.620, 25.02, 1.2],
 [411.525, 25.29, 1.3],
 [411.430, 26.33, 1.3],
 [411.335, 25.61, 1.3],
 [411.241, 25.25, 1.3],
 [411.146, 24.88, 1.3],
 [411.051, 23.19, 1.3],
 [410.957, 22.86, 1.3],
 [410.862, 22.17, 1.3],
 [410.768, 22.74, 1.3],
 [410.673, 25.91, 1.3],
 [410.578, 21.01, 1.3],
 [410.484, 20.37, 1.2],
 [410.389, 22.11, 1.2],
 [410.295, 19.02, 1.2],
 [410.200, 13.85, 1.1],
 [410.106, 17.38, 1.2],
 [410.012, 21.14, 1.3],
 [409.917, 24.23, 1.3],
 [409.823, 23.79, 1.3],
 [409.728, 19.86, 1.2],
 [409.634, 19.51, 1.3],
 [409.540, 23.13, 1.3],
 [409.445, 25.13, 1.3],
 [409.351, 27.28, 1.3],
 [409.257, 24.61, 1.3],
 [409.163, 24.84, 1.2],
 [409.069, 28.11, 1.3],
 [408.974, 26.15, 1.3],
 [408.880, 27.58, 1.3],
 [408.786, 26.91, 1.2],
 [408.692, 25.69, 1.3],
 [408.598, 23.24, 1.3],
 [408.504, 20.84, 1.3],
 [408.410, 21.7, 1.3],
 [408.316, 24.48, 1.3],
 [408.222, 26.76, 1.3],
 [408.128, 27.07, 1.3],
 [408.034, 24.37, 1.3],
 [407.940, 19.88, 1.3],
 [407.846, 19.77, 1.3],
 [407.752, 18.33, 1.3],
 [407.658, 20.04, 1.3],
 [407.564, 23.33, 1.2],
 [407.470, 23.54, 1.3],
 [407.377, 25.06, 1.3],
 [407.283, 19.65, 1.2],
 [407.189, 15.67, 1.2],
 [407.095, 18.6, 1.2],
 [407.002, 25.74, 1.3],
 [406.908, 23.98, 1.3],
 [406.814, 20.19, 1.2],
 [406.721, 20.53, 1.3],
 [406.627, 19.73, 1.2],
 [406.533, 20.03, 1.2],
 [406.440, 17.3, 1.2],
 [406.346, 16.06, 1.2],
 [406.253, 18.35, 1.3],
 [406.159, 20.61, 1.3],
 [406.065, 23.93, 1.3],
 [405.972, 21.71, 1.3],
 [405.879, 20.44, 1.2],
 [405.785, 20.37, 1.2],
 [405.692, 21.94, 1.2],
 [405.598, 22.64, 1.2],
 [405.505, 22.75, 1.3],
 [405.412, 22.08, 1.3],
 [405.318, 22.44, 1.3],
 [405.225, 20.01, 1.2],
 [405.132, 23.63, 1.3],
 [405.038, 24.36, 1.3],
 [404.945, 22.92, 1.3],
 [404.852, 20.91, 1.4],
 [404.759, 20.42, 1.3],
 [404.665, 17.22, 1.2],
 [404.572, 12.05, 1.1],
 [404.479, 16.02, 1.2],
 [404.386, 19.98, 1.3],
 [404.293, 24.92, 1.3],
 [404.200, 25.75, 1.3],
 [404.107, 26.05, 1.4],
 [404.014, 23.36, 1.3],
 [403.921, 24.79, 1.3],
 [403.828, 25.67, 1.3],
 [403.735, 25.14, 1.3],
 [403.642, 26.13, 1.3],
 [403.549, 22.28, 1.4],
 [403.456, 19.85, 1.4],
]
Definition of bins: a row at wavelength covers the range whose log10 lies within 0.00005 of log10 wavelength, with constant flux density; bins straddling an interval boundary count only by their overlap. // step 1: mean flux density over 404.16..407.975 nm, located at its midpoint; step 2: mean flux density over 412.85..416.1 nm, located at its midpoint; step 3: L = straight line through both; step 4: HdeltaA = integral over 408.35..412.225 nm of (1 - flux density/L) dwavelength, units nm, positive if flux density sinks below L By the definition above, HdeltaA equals -0.21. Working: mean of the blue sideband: 20.8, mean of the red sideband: 23.6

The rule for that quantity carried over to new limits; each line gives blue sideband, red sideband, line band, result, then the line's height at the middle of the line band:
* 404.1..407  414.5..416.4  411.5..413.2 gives -0.06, 23.4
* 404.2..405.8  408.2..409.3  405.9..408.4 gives 0.22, 23.3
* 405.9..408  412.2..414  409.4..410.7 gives 0.06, 22.1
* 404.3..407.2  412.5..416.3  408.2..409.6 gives -0.21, 21.7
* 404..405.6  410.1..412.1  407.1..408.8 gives -0.02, 22.2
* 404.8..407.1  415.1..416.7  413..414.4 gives 0.03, 23.5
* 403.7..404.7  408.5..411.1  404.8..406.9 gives 0.11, 22.2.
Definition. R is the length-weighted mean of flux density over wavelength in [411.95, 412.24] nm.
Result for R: 24.4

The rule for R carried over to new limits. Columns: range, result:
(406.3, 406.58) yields 17.8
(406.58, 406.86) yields 20.2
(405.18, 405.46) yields 21.5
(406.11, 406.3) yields 19.5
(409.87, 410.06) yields 22.7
